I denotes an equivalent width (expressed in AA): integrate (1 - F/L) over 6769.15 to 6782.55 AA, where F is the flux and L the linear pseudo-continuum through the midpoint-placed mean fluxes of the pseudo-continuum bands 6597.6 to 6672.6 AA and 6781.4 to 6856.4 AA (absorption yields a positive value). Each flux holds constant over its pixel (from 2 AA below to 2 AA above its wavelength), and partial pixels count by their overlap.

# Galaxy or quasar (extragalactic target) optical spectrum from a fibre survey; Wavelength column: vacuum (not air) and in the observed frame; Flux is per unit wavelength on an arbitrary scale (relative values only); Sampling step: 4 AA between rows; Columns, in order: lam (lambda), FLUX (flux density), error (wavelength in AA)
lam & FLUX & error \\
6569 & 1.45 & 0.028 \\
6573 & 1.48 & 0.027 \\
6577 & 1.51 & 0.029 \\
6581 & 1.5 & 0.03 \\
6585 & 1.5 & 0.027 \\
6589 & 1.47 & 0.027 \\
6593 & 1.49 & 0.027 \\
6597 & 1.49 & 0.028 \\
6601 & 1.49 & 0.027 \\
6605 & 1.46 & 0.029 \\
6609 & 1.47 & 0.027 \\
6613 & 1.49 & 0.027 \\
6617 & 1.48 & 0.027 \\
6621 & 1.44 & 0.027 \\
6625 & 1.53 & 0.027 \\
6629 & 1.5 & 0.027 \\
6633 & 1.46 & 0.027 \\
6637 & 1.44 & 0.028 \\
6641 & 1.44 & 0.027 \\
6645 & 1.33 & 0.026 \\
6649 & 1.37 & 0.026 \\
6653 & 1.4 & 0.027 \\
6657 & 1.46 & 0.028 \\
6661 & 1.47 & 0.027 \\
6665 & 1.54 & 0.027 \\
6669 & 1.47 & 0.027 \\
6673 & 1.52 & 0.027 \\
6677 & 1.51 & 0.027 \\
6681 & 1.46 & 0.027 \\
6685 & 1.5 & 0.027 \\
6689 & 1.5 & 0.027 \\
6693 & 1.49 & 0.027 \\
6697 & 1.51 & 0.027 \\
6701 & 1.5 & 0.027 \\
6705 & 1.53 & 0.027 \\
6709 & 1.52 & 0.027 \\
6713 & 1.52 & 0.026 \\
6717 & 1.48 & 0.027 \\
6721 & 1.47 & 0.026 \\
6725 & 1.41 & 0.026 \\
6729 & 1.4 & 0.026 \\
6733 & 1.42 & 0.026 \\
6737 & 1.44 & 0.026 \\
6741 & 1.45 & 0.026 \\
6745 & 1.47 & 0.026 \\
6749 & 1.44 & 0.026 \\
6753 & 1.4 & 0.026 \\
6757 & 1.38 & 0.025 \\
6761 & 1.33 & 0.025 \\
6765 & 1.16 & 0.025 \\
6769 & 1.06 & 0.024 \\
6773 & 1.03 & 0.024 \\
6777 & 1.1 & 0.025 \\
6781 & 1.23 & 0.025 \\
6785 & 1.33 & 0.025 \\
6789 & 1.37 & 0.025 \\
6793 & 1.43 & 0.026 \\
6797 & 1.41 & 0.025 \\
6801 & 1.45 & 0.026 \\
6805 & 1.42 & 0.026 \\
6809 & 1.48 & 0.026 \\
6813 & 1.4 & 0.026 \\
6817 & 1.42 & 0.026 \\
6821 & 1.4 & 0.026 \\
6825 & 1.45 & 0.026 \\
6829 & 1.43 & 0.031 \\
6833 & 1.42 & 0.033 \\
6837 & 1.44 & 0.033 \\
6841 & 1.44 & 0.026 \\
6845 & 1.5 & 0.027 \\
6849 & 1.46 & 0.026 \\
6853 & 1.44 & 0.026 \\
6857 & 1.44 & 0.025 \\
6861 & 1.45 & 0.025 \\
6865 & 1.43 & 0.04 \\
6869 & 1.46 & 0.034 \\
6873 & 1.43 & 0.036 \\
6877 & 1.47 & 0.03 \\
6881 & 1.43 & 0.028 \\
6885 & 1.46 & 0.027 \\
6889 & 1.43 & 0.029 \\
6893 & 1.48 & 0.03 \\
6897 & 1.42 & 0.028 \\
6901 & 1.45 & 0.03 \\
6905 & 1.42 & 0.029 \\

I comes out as 3.0 AA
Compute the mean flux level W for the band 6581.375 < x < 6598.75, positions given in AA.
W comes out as 1.49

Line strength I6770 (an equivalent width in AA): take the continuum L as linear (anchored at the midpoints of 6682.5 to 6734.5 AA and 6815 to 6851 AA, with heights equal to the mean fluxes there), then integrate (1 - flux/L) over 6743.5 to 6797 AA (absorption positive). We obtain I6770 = 6.3 AA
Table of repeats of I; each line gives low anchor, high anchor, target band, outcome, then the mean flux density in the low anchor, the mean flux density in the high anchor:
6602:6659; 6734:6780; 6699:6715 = -1.9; 1.45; 1.3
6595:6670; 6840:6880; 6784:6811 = 0.7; 1.46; 1.45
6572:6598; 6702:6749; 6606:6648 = 0.8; 1.49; 1.46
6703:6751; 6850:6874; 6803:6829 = 0.4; 1.46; 1.44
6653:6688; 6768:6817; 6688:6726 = -1.6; 1.49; 1.32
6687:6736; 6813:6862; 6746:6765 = 1.3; 1.48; 1.44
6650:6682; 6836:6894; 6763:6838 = 6.2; 1.48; 1.45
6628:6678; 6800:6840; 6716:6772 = 2.7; 1.45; 1.43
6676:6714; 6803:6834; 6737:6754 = 0.3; 1.5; 1.43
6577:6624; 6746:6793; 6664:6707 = -4.0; 1.48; 1.27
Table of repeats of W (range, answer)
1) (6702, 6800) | 1.37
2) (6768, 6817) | 1.32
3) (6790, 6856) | 1.44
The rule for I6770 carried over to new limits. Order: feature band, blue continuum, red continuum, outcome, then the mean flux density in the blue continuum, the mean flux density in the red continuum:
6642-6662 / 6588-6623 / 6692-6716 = 1.2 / 1.48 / 1.51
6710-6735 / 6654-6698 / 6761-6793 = -1.7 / 1.49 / 1.21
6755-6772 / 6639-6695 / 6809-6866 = 2.7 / 1.46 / 1.44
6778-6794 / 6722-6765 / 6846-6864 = 1.1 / 1.4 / 1.45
